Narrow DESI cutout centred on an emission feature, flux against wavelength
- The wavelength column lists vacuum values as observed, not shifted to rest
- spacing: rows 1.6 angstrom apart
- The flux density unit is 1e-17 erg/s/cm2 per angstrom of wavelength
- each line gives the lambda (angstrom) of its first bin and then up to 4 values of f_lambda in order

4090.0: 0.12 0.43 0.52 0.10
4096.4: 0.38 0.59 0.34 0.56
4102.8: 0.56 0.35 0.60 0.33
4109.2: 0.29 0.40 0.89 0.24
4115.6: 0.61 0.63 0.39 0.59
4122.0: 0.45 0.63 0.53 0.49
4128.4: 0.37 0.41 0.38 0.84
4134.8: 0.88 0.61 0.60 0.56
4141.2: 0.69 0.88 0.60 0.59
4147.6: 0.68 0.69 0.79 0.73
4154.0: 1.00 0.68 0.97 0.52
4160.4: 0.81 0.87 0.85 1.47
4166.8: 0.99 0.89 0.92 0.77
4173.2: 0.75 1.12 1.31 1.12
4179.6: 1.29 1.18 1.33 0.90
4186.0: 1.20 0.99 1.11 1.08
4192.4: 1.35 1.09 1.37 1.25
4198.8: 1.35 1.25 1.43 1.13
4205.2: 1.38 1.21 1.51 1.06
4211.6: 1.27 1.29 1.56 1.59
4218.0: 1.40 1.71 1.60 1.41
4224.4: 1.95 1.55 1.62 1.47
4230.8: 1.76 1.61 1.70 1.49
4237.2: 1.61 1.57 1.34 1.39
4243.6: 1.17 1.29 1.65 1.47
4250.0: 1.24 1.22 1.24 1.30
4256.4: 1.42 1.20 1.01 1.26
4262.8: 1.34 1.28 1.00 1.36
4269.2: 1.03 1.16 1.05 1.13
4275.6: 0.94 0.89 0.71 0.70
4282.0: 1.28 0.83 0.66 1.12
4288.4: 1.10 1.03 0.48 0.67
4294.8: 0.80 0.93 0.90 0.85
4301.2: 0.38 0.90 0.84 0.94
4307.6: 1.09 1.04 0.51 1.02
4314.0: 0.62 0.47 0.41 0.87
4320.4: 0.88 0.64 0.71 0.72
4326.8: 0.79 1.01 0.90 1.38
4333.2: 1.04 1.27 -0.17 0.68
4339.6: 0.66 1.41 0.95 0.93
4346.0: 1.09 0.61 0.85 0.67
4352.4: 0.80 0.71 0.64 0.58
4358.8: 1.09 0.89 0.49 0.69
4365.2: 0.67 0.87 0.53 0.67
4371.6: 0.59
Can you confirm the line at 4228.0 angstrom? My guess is C IV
